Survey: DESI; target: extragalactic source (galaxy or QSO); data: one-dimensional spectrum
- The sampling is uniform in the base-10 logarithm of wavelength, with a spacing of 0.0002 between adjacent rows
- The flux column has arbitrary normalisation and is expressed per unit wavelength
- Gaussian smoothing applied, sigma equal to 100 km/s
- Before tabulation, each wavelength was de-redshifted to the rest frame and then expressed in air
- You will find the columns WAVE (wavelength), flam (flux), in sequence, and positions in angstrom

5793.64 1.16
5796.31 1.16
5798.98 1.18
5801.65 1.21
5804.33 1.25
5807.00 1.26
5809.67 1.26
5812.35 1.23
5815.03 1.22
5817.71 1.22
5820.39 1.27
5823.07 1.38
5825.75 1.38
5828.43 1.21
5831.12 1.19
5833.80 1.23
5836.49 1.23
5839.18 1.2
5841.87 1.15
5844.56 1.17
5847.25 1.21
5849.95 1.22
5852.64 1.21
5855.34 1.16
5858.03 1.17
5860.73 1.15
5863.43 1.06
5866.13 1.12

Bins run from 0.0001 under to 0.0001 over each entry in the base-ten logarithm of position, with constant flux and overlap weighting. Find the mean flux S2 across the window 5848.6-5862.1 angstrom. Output 1.18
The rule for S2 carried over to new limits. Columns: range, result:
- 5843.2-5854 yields 1.2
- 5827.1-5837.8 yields 1.21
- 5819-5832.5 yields 1.29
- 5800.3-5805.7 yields 1.23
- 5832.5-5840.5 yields 1.22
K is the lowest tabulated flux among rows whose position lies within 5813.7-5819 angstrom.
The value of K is 1.22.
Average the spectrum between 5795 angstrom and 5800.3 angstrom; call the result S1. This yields 1.17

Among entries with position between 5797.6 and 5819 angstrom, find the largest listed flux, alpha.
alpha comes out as 1.26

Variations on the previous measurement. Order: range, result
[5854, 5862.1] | 1.17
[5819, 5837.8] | 1.38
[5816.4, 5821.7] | 1.27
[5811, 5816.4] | 1.23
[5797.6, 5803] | 1.21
